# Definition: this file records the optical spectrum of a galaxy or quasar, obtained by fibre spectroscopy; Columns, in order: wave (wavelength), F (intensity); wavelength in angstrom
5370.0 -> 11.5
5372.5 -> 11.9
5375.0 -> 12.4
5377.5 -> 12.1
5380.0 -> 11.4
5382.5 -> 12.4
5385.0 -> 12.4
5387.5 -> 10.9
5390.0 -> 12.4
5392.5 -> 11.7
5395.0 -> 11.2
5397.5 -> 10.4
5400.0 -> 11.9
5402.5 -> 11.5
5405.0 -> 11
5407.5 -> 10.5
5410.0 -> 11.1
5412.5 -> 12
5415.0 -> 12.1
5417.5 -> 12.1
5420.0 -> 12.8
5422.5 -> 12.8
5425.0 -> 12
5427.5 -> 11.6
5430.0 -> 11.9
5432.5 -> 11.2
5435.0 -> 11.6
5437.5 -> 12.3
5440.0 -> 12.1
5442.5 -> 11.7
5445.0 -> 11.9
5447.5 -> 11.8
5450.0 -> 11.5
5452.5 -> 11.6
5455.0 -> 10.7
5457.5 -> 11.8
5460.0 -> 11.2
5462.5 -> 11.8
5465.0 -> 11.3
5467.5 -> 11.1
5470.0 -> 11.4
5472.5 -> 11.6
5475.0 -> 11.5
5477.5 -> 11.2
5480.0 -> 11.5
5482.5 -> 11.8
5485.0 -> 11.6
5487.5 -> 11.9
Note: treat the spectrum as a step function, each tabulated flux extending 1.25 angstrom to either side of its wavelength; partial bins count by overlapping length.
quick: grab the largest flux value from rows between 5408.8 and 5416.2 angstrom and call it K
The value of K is 12.1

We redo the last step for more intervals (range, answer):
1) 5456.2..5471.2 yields 11.8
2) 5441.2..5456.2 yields 11.9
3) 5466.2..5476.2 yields 11.6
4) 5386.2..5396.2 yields 12.4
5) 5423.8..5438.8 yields 12.3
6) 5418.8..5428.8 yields 12.8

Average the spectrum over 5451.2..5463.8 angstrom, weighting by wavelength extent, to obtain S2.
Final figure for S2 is 11.4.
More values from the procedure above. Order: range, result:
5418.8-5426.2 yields 12.5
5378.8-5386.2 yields 12.1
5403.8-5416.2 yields 11.3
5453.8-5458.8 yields 11.3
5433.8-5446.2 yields 11.9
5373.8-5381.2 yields 12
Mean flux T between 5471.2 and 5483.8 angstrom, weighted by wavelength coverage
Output 11.5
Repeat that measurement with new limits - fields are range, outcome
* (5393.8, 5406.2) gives 11.2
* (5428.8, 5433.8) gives 11.5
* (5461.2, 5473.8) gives 11.4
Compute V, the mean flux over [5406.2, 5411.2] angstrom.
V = 10.8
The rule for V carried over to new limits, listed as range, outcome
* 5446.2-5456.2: 11.4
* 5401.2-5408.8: 11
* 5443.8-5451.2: 11.7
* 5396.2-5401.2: 11.1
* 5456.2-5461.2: 11.5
